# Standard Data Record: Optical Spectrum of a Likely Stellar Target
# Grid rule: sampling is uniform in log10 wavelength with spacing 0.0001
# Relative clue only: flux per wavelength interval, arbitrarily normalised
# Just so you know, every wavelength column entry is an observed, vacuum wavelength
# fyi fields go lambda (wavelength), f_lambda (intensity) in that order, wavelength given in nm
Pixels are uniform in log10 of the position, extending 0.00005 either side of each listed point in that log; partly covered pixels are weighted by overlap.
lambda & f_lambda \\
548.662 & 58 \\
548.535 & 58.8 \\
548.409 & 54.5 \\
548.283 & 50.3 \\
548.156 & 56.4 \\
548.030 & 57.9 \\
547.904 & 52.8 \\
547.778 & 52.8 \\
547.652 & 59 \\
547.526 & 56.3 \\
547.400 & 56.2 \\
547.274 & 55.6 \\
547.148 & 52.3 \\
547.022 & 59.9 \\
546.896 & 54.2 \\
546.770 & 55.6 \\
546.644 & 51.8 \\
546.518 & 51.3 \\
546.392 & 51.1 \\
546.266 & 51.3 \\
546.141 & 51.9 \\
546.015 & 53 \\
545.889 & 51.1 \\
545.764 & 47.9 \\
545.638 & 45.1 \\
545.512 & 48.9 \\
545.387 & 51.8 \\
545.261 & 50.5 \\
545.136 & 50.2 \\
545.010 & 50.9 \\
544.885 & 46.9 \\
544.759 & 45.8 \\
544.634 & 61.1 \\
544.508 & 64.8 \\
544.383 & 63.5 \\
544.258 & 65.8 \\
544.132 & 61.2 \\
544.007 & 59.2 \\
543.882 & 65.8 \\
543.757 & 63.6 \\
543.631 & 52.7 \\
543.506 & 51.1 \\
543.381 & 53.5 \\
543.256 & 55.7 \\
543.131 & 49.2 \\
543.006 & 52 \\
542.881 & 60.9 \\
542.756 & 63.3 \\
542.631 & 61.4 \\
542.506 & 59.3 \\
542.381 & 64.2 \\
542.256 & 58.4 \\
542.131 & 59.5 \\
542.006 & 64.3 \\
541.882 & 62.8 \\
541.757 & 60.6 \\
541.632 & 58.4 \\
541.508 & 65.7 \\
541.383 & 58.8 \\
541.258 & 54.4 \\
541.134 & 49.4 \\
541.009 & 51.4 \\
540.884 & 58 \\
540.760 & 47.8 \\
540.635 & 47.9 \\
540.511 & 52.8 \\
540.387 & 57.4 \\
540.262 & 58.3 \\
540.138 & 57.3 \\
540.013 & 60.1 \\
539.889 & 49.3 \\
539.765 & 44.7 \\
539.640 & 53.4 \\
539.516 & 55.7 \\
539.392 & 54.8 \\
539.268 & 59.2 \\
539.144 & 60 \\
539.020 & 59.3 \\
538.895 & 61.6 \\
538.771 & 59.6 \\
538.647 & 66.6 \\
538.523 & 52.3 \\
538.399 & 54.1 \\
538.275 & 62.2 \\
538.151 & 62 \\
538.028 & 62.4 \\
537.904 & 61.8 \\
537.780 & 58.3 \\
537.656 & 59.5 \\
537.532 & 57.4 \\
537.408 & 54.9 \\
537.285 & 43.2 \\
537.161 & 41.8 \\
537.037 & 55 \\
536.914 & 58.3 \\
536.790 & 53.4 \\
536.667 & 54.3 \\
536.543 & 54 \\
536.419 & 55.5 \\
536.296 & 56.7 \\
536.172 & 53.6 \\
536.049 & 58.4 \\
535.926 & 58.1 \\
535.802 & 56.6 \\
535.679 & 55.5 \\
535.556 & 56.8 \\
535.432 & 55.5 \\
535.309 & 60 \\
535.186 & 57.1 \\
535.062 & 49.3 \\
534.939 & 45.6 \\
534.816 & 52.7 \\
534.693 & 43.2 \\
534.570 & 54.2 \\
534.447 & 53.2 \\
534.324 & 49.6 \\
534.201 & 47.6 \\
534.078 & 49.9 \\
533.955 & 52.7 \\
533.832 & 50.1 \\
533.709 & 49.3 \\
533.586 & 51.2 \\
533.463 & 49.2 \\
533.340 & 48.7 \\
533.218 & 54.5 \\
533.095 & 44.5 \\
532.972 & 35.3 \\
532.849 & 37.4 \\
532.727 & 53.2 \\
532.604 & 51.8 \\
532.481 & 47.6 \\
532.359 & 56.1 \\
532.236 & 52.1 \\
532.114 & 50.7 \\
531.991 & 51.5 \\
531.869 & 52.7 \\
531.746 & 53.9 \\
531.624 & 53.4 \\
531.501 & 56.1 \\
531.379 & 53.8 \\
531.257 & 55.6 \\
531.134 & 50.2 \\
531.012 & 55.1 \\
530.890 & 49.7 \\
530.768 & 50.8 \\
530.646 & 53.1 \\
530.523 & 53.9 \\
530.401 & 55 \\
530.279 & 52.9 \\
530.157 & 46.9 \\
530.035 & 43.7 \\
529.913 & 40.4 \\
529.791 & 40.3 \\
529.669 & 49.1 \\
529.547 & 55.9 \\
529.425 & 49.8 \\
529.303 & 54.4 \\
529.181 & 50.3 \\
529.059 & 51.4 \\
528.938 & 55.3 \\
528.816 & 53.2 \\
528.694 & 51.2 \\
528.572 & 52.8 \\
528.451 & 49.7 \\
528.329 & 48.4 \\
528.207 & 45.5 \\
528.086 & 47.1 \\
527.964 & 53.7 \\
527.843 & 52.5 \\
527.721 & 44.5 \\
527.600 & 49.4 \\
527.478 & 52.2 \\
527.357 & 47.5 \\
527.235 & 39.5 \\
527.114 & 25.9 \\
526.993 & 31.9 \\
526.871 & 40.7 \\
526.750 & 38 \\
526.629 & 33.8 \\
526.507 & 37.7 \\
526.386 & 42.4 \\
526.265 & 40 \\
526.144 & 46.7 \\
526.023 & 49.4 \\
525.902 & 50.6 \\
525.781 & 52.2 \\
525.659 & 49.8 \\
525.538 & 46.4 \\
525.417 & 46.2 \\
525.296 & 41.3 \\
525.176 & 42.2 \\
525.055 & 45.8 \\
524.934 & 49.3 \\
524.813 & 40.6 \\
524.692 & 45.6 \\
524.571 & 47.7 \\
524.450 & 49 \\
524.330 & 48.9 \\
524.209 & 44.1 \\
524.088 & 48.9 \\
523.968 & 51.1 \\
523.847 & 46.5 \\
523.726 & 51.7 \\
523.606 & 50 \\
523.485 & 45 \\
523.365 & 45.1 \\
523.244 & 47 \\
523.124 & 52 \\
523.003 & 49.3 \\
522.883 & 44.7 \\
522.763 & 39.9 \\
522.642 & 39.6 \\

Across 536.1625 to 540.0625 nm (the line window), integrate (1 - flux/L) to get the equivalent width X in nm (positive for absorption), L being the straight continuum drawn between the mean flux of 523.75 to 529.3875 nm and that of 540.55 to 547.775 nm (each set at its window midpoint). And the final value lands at -0.271 nm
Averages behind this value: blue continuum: 46.4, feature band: 56.1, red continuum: 55.7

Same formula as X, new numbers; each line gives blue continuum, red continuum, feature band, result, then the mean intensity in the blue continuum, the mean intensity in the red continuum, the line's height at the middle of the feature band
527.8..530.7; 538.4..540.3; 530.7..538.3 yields 0.12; 50.2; 56.7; 53.6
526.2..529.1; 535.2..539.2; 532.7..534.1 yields 0.12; 45.2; 56.8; 52.2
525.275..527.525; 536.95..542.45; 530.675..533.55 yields -0.12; 42.7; 56.8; 48.7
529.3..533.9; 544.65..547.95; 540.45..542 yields -0.13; 50.2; 52.2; 51.5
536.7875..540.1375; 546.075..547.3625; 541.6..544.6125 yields -0.27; 56.4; 53.5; 54.8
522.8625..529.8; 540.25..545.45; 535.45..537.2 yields -0.07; 46.8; 56.9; 52.9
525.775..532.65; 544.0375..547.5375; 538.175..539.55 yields -0.19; 48.6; 53.8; 51.6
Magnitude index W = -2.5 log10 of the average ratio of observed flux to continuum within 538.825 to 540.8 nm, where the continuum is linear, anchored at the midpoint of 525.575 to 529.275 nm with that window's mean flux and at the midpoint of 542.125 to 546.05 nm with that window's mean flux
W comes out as -0.034 mag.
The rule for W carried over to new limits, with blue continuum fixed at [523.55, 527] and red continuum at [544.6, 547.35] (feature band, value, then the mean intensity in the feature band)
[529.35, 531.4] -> -0.077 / 50.3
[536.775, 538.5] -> -0.143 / 56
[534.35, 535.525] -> -0.088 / 52.3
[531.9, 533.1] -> -0.018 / 48.3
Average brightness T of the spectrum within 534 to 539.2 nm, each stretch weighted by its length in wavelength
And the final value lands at 55.3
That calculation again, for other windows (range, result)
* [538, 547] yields 56.1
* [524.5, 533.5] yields 47.9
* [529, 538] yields 51.9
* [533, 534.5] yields 49.7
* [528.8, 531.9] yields 51.4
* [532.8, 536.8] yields 51.7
